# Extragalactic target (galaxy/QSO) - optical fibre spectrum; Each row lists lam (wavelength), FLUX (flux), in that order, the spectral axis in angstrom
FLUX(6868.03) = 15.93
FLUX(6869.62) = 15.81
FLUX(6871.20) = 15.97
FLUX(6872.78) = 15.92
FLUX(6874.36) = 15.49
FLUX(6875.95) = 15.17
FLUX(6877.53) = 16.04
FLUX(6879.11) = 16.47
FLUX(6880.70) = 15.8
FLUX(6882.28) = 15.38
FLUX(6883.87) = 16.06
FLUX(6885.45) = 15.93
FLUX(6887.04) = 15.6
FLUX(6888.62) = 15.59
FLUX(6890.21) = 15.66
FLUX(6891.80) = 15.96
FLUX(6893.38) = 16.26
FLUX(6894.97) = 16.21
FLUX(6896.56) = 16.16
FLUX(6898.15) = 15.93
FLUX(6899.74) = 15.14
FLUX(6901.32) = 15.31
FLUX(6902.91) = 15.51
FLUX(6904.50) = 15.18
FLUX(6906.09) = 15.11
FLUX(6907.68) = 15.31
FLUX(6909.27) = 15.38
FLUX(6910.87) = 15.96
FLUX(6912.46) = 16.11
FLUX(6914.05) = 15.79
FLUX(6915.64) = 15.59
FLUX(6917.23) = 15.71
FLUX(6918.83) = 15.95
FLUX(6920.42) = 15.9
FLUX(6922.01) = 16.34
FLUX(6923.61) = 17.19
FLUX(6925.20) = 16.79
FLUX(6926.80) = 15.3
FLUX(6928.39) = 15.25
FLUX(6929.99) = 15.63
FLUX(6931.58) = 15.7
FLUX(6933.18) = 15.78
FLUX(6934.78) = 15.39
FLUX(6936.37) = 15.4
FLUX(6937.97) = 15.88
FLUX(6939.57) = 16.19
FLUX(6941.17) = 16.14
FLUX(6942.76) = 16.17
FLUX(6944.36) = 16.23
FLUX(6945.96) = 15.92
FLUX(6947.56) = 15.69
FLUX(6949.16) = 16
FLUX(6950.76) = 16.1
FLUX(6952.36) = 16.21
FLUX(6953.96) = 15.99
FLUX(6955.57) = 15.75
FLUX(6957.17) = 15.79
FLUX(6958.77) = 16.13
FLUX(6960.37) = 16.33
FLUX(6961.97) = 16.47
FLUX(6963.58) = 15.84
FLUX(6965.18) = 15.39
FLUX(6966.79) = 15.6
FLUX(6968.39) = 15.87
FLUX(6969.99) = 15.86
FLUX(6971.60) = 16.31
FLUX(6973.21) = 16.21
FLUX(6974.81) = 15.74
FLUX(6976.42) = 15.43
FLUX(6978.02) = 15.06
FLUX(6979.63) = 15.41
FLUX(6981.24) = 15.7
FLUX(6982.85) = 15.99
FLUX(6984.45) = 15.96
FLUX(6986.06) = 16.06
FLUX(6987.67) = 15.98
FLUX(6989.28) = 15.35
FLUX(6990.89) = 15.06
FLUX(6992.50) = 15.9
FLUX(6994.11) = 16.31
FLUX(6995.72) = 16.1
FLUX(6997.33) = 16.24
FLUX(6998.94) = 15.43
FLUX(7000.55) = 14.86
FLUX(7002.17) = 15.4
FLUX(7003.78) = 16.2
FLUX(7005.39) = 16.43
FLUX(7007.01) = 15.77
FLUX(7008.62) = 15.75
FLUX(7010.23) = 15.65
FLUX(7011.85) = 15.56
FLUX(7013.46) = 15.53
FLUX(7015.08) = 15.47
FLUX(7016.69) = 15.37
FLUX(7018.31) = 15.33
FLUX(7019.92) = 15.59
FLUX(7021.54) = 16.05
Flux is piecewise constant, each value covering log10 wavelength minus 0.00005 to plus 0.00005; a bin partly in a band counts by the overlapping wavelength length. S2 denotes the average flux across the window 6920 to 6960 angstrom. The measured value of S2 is 16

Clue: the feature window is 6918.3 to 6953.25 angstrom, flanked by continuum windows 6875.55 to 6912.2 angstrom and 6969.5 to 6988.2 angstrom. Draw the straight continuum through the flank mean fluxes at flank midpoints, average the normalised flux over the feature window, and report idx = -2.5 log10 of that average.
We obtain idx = -0.014 mag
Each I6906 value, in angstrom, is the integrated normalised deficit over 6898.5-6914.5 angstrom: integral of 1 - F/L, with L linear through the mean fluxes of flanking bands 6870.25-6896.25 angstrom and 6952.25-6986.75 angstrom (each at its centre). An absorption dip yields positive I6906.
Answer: 0.4 angstrom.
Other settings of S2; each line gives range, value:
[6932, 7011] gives 15.8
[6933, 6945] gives 15.9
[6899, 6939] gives 15.7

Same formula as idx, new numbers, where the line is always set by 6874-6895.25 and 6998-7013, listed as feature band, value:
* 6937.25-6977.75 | -0.02 mag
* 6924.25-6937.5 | 0.01 mag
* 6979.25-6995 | -0.01 mag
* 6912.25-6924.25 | -0.02 mag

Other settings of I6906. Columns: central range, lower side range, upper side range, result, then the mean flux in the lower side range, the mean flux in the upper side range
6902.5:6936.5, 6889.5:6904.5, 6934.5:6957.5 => 0.2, 15.8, 15.9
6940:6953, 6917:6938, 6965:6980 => -0.2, 15.9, 15.7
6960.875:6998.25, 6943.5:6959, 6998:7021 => -0.1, 16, 15.6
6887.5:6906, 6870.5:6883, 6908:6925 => 0.2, 15.8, 16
